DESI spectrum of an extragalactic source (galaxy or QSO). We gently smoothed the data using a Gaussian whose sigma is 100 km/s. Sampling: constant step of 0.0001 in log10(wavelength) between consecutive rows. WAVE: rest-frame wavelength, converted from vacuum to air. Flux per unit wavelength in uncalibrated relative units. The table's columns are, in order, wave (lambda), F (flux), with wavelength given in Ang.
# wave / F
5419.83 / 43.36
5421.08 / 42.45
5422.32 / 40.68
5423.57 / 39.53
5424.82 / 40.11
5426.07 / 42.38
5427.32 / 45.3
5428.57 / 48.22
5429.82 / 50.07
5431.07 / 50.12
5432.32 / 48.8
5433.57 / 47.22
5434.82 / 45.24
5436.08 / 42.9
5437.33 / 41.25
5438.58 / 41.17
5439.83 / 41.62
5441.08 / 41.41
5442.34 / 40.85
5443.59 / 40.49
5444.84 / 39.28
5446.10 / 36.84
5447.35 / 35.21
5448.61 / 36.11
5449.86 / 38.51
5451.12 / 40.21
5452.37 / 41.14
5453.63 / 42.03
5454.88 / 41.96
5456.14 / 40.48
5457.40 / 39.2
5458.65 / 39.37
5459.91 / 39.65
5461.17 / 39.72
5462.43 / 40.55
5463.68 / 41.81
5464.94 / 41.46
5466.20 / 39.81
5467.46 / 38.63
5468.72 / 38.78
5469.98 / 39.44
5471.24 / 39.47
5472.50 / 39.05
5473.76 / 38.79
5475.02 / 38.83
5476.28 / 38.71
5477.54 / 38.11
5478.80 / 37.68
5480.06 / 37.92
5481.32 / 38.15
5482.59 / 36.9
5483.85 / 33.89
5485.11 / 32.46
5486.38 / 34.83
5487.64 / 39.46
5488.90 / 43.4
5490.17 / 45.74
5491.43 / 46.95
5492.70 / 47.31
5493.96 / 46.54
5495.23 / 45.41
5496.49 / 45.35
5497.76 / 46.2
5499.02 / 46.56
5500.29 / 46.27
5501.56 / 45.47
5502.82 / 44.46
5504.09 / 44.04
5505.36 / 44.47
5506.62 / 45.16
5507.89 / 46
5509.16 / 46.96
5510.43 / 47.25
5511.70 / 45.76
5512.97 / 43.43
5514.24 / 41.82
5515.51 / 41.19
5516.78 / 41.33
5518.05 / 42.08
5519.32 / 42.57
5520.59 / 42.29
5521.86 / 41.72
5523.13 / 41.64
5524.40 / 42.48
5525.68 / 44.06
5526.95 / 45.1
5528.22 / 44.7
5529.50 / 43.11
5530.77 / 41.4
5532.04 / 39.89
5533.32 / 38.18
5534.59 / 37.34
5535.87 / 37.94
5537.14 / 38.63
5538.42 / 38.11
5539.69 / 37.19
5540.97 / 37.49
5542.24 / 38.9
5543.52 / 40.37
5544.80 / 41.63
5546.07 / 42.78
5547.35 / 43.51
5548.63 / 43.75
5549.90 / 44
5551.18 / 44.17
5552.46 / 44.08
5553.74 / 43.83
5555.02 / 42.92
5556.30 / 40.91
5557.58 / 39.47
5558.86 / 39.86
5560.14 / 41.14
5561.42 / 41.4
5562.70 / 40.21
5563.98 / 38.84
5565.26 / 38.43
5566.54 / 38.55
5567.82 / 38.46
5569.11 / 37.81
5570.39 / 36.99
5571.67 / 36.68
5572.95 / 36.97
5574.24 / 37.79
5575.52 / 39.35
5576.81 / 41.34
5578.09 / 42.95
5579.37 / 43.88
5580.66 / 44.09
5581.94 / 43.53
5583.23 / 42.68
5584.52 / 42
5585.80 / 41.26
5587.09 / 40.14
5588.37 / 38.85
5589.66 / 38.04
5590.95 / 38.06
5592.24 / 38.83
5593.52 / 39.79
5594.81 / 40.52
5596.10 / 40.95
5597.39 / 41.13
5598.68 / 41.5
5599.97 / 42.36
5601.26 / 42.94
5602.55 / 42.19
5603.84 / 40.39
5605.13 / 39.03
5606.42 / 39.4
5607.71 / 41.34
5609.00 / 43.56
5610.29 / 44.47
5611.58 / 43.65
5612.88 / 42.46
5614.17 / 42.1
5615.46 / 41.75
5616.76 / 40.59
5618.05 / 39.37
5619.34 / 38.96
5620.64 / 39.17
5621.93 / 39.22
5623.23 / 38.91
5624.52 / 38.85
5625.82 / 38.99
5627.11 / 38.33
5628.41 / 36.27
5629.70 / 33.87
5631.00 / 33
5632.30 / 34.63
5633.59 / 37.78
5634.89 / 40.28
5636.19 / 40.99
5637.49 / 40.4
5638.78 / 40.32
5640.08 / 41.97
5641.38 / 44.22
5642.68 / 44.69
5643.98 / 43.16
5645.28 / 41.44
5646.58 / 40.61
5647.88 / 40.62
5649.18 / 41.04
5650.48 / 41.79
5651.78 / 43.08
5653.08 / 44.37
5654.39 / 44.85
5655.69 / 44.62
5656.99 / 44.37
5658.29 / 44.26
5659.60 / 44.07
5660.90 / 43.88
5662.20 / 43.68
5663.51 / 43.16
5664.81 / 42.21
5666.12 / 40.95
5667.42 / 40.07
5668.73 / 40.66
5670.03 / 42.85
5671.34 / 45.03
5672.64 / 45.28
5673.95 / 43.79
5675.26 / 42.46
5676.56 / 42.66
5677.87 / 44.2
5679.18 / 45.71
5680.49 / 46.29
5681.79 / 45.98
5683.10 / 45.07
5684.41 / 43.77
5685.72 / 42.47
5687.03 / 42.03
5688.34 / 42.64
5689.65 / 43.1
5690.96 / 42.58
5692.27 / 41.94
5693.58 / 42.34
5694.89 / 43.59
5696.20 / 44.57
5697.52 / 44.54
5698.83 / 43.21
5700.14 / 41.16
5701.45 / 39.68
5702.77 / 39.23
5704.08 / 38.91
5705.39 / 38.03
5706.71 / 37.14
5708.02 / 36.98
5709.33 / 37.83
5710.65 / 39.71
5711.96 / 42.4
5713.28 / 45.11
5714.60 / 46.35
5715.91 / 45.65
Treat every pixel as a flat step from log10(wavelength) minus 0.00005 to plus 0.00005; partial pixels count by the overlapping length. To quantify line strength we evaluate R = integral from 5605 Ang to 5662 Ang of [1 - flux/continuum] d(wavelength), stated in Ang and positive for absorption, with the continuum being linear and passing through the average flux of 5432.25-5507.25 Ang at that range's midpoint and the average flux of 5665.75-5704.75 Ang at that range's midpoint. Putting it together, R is 2.0 Ang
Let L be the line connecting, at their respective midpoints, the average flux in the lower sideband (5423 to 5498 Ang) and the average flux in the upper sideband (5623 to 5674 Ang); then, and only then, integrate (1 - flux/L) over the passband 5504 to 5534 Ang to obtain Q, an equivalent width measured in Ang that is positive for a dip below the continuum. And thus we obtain -1.5 Ang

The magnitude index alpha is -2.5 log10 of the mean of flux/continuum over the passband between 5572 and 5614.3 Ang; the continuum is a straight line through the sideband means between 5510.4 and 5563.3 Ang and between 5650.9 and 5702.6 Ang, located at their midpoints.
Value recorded 0.031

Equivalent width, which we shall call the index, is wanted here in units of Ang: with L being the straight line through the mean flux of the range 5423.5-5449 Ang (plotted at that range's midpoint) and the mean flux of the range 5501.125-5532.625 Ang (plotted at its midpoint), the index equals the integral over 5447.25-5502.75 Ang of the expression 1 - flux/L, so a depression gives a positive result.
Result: 3.2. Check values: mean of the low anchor 42.7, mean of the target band 40.6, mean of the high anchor 43.5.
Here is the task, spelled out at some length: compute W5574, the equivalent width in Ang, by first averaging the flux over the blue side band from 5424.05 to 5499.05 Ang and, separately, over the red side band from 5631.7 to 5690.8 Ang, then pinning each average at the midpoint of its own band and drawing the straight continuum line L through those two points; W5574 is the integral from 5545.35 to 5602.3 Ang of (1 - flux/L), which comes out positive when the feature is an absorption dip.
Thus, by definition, 1.63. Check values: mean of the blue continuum 41.2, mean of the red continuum 42.7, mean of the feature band 40.8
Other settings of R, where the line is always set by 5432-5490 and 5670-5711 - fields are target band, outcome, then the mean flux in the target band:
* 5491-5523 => -3.4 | 44.6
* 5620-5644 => 1.5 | 39.1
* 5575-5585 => -0.3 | 42.5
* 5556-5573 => 0.8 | 39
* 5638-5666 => -0.7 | 42.9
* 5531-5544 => 0.7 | 38.5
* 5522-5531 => -0.6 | 43.2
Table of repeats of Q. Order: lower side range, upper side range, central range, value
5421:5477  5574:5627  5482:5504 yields -0.92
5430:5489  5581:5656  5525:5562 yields -0.80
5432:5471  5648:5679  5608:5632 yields 1.72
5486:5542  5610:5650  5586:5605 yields 0.23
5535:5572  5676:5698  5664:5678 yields 0.20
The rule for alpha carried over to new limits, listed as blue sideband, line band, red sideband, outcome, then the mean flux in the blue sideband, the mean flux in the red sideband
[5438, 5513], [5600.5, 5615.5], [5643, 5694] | 0.015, 41.2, 43.2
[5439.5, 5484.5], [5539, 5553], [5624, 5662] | -0.042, 39.2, 41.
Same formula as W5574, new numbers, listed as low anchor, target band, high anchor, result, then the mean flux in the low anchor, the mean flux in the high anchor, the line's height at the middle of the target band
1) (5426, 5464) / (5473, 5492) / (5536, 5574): 1.2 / 41.9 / 40.2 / 41.3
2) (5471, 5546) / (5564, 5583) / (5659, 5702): 1.1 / 41.7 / 43.2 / 42.3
